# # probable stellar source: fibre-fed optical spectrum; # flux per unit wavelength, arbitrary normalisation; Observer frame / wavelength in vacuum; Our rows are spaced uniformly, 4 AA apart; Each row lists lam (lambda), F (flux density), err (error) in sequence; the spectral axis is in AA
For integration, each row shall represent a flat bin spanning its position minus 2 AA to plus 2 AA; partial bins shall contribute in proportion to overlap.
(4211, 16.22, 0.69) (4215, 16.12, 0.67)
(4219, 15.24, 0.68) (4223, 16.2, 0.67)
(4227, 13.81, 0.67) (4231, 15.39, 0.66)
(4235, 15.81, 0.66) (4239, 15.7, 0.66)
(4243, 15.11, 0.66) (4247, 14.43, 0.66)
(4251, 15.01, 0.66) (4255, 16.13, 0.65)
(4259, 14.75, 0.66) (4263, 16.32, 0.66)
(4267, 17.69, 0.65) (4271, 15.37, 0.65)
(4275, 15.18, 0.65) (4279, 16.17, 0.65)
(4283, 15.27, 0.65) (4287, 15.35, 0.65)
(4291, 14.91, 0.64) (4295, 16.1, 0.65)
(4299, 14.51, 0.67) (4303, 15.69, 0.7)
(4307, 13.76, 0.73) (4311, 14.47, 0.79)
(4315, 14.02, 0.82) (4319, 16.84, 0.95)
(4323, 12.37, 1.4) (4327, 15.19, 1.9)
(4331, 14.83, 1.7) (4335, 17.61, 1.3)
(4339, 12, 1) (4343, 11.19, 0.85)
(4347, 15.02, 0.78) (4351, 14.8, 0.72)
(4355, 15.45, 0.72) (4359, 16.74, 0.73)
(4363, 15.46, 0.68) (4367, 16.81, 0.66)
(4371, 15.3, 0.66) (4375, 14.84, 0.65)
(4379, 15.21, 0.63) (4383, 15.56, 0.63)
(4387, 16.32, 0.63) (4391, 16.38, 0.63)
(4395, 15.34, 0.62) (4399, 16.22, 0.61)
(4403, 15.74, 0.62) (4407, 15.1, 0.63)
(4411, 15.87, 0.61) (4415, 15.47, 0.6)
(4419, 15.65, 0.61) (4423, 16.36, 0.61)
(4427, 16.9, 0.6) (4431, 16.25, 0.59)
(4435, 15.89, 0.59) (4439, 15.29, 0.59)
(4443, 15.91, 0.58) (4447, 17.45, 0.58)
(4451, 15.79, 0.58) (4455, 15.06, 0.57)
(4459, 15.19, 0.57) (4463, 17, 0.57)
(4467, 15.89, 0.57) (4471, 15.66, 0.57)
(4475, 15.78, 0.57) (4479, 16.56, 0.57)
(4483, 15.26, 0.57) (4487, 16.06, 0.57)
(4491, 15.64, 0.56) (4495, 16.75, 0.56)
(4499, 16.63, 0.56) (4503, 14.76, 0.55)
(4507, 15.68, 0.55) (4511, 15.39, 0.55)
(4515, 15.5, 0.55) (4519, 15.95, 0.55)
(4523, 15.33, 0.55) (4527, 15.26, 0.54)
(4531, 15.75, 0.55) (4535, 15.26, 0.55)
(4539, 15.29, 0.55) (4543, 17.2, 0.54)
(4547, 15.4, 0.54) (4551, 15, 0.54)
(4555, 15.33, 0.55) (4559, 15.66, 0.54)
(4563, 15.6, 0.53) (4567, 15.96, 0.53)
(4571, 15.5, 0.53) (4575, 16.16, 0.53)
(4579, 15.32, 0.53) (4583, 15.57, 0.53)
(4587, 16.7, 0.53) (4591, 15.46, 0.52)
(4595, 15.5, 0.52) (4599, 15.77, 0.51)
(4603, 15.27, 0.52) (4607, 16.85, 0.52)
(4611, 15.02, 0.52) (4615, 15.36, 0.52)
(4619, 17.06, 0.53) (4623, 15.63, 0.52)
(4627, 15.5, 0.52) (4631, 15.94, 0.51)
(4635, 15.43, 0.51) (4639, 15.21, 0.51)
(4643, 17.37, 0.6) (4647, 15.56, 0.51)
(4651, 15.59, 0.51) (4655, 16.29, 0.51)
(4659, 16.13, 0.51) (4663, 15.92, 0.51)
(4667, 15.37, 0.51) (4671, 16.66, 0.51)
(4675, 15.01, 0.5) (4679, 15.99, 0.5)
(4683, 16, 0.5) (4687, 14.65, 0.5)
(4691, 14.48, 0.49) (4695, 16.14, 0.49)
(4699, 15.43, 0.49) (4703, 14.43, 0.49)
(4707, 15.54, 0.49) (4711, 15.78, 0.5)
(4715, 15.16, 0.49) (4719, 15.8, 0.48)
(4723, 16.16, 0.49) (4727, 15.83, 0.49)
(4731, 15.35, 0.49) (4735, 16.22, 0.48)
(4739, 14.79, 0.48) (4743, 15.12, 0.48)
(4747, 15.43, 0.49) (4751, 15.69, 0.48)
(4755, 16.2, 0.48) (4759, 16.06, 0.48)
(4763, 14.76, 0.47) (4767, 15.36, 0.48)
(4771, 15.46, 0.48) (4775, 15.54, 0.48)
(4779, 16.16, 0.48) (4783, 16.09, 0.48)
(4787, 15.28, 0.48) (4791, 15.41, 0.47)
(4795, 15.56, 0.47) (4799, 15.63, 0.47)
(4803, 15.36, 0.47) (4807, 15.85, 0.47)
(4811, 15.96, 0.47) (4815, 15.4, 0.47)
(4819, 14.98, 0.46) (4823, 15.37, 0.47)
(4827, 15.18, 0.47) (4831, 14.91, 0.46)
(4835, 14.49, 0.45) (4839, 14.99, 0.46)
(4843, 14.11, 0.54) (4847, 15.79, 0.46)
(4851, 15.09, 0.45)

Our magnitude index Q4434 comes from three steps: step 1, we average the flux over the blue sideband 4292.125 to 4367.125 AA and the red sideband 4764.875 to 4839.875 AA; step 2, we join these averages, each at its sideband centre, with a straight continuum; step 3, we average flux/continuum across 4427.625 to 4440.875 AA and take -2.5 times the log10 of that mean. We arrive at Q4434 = -0.067 mag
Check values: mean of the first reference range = 14.8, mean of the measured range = 15.9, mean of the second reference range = 15.4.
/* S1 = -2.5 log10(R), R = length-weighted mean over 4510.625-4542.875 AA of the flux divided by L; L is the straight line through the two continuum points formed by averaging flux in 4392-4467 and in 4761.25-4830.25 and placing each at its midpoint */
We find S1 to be 0.02 mag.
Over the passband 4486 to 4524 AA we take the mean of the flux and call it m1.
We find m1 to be 15.8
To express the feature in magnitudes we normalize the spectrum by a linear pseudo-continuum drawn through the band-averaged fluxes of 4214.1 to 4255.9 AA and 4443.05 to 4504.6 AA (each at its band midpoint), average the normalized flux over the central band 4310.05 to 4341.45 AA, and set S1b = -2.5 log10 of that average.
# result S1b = 0.07 mag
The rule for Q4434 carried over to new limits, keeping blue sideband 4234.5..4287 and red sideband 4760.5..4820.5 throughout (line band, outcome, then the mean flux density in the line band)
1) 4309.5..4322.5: 0.05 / 14.8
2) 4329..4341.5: 0.07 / 14.7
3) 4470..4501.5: -0.03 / 16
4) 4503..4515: 0.01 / 15.4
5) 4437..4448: -0.04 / 16.1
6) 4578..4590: -0.02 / 15.9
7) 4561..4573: -0.01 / 15.7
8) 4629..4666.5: -0.03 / 15.9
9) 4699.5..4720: 0.01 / 15.3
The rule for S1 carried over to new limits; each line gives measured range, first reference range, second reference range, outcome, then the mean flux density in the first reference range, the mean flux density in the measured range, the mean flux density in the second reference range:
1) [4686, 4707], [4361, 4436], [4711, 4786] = 0.04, 15.8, 15.1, 15.6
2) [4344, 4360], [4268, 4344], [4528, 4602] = -0.01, 14.9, 15.2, 15.7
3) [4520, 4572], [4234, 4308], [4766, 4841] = -0.01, 15.5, 15.6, 15.4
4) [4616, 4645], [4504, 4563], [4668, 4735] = -0.03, 15.6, 16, 15.5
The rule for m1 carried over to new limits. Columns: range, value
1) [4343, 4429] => 15.6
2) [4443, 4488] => 16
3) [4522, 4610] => 15.7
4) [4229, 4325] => 15.3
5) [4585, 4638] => 15.8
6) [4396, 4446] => 15.9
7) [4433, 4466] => 15.9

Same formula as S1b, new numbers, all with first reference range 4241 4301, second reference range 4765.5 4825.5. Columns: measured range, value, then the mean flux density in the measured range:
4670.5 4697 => 0.00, 15.5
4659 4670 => -0.02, 15.8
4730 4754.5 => 0.00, 15.5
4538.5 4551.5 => -0.02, 15.9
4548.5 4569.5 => 0.00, 15.5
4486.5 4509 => -0.03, 15.9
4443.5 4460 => -0.03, 15.9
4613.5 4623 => -0.04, 16.1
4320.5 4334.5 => 0.06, 14.6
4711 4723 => -0.01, 15.6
